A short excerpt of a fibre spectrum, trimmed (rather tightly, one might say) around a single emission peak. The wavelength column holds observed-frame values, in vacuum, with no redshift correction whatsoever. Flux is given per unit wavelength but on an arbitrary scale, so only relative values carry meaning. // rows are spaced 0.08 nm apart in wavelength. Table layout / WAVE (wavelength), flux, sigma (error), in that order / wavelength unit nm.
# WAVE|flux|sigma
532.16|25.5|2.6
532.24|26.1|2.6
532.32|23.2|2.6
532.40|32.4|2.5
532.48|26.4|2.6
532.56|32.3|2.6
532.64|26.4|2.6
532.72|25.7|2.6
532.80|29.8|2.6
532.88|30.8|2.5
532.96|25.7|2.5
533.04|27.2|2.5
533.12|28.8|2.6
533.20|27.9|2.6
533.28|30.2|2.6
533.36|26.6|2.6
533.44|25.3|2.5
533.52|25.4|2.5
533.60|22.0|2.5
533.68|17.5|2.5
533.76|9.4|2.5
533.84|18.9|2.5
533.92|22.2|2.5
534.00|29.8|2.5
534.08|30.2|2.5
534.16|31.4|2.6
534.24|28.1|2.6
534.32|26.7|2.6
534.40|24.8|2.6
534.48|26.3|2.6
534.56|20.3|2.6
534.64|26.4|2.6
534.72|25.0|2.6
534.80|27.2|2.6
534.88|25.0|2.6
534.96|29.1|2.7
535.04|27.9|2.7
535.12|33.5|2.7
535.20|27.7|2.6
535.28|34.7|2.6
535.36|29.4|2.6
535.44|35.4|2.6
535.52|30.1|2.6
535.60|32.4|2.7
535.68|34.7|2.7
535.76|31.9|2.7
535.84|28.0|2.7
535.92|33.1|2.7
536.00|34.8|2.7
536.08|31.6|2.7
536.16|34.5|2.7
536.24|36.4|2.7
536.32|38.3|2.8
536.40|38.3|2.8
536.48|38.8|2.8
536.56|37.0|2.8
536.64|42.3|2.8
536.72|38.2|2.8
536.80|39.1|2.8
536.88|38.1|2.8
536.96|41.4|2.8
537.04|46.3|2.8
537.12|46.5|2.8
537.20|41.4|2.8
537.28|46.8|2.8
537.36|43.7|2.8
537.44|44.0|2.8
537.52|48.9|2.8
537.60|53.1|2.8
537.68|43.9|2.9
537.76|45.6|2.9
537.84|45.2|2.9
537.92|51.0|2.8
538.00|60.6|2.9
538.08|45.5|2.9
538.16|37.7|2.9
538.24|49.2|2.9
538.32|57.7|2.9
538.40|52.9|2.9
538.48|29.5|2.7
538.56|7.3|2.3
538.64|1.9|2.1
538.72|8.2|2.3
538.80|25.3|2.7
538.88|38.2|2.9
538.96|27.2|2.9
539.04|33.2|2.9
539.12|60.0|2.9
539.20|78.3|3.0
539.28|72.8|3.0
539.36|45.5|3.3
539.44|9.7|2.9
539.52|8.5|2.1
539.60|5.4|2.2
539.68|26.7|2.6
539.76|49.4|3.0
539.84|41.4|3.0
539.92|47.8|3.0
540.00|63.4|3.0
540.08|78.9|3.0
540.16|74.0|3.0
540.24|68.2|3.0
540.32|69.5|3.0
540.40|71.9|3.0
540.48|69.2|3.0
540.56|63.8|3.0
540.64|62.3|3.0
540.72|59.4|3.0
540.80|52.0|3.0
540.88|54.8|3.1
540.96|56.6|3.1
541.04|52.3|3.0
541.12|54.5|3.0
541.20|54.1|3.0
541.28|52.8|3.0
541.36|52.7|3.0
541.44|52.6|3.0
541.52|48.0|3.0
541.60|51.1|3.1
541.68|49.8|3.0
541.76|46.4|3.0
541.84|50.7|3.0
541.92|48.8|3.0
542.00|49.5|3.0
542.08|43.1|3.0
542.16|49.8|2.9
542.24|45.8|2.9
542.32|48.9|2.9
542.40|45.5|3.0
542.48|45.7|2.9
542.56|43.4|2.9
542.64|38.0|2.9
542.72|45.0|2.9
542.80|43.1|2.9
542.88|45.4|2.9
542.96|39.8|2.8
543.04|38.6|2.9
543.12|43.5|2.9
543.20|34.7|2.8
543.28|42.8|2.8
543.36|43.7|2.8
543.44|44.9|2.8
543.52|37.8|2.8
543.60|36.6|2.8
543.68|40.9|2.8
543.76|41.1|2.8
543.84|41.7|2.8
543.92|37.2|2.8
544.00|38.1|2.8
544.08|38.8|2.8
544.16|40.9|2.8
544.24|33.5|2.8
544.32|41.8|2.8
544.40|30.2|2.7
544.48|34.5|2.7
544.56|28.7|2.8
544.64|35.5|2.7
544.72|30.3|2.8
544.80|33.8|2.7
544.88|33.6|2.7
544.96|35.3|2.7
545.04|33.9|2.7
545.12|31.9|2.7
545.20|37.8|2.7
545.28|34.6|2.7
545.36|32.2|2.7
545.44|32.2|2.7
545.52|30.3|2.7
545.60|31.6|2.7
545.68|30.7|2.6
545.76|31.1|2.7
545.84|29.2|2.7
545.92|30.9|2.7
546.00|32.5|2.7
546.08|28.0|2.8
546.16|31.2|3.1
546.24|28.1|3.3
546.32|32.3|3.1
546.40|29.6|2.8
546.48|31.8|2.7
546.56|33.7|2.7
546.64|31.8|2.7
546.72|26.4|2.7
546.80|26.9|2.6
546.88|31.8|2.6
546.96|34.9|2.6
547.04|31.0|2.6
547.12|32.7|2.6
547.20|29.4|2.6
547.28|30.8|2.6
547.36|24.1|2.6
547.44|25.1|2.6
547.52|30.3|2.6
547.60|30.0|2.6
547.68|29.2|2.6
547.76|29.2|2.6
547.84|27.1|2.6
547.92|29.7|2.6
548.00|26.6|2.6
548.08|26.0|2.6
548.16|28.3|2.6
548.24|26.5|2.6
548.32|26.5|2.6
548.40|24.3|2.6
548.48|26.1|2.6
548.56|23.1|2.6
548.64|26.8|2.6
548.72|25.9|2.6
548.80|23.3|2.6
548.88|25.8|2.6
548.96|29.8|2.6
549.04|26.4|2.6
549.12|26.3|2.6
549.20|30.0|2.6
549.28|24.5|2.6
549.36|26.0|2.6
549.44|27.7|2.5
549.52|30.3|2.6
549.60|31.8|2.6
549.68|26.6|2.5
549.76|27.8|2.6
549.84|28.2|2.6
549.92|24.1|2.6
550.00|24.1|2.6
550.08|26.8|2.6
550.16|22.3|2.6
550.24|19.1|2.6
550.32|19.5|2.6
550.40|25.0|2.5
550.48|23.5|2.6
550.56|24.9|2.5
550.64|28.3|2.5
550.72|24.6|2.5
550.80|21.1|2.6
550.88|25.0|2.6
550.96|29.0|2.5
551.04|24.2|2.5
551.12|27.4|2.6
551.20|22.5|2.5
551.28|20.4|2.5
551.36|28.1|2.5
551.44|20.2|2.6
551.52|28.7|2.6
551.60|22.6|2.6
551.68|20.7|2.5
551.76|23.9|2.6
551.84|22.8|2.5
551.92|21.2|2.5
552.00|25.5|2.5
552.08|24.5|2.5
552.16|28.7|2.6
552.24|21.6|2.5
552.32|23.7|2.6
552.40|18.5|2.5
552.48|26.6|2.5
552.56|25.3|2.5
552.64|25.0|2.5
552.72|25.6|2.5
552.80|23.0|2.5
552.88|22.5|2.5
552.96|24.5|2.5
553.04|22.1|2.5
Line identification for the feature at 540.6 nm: C IV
